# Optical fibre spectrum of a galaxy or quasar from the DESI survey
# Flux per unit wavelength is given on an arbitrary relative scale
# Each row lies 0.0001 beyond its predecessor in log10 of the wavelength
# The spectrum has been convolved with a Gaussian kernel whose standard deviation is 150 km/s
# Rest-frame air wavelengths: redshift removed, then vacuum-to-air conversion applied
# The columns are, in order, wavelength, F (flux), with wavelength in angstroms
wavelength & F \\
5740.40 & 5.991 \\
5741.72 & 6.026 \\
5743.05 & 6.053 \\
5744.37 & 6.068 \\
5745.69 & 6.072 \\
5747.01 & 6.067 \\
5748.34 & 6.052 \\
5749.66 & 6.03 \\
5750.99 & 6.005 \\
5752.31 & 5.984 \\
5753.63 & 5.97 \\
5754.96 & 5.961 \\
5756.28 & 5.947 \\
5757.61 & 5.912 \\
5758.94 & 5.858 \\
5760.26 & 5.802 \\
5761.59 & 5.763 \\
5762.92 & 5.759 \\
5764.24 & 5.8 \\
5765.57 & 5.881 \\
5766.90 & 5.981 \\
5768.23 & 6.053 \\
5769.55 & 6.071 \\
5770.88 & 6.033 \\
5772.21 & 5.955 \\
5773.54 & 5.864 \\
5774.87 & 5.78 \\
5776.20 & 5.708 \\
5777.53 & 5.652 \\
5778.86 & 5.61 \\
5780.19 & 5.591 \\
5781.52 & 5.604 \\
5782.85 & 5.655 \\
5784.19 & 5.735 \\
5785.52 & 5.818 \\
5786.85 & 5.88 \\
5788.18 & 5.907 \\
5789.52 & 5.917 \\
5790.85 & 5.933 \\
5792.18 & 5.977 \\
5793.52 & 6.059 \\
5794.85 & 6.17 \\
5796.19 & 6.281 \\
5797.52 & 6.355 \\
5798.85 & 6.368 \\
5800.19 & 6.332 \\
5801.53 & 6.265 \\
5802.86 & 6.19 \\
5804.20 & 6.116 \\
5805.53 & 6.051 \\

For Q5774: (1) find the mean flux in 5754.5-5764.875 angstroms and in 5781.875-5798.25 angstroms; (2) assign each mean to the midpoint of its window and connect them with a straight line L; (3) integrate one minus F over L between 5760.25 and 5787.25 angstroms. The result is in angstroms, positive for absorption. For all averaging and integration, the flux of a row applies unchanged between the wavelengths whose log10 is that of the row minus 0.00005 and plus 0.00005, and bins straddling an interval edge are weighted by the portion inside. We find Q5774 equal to 0.4 angstroms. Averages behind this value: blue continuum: 5.85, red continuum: 5.97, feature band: 5.81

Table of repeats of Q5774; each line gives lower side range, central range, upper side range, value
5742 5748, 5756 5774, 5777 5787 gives -0.2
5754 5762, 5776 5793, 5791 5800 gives 0.9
